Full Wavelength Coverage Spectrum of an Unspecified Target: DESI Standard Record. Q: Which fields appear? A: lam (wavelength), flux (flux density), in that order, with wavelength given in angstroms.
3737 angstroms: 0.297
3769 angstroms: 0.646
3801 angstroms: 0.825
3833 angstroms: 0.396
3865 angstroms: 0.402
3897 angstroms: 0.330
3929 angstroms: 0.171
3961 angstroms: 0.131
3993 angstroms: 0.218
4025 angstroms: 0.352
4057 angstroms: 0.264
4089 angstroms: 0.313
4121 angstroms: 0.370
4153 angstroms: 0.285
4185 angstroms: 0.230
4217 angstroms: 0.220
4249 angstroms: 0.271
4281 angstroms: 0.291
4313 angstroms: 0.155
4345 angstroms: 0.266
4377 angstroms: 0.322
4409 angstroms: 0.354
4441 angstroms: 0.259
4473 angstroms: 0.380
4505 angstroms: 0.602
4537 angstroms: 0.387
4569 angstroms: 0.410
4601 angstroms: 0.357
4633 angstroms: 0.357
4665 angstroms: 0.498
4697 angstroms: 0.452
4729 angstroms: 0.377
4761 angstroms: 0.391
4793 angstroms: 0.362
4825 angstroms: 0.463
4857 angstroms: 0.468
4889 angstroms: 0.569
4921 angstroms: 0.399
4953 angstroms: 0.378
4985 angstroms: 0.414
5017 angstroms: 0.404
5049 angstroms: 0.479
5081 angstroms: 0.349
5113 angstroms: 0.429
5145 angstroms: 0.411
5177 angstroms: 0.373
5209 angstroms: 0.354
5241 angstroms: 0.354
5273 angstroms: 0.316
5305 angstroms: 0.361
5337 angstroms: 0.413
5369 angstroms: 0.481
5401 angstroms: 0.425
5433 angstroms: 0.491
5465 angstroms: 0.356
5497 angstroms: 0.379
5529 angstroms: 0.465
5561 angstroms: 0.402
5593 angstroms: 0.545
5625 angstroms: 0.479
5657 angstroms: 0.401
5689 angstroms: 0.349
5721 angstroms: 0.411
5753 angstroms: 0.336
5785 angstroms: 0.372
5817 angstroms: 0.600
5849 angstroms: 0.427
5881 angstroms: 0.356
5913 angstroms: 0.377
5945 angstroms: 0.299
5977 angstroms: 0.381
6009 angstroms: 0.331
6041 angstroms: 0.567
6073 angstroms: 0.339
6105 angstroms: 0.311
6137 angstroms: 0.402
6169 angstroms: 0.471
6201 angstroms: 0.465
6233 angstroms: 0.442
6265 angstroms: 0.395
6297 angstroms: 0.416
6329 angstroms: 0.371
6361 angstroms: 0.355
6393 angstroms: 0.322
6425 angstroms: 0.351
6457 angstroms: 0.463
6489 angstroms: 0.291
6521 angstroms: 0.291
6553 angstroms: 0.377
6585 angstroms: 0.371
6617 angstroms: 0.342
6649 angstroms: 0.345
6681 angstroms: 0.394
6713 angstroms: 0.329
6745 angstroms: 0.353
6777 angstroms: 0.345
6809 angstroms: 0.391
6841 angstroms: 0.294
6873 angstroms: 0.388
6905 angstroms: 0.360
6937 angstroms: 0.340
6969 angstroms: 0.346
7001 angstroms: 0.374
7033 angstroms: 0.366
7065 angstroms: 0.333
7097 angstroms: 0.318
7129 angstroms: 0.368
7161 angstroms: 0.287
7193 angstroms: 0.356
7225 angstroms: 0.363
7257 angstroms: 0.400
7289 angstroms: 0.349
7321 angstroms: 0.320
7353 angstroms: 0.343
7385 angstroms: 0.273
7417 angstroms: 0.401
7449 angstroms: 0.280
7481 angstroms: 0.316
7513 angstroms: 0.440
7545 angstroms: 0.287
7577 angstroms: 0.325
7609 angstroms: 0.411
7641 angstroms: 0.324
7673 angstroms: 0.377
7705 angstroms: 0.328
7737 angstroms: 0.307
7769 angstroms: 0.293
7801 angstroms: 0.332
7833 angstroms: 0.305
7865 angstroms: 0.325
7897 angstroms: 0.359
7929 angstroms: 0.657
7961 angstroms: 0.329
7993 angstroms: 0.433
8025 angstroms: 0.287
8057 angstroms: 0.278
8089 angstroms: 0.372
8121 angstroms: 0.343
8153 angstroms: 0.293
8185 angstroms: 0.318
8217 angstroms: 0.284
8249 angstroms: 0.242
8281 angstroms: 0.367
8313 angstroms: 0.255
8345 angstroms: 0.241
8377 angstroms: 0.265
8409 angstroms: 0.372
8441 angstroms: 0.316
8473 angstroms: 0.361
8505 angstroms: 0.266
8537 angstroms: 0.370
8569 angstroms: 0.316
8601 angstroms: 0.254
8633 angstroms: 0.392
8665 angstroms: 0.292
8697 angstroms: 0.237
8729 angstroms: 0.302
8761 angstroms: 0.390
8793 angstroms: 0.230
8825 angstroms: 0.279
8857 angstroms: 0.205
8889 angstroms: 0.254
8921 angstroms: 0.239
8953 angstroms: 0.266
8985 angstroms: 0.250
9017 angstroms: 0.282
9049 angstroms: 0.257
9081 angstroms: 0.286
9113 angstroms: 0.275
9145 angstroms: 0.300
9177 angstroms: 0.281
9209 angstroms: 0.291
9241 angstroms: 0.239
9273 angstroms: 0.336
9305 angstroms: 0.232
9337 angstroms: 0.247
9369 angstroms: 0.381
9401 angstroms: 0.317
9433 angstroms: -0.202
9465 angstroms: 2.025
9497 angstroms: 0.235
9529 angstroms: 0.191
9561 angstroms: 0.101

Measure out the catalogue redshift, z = 0.21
